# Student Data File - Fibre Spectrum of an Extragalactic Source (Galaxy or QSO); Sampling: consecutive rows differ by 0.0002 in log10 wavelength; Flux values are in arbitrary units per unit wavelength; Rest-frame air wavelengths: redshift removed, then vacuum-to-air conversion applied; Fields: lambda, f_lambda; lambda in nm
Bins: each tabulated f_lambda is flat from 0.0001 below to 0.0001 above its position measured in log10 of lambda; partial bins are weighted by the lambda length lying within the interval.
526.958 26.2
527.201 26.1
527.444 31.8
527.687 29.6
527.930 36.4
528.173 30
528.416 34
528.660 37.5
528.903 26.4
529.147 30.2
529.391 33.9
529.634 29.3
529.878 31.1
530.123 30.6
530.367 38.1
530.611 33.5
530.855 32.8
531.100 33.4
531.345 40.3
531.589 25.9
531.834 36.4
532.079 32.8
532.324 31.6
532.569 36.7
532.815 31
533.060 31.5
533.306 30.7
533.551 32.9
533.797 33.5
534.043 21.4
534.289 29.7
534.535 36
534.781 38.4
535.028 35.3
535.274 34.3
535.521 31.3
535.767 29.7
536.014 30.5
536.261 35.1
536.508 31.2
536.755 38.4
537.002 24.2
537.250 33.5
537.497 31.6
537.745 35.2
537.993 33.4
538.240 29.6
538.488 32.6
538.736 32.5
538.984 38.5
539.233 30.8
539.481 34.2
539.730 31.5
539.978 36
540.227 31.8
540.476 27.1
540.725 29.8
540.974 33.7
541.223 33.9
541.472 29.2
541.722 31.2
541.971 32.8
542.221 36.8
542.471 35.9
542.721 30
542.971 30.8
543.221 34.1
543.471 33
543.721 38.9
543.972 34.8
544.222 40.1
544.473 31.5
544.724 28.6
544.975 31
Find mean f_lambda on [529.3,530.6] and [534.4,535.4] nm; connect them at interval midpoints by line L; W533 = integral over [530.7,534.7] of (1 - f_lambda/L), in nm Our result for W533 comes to 0.24 nm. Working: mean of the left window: 32.7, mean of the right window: 35.9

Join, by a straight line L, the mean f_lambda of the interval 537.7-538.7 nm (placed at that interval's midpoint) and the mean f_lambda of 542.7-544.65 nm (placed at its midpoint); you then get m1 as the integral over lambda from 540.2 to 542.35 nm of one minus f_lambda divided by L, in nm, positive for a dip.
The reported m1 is 0.11 nm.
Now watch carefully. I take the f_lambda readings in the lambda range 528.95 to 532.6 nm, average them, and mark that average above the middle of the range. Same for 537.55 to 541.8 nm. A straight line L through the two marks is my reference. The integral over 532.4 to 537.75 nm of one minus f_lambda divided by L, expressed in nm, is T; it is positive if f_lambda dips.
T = 0.058 nm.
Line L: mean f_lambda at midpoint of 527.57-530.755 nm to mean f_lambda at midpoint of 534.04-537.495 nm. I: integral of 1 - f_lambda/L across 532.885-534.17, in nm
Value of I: 0.09 nm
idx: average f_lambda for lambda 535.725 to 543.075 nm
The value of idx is 32.4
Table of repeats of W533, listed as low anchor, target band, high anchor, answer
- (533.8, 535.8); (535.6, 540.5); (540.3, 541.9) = -0.14 nm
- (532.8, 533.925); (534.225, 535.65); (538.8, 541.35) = -0.10 nm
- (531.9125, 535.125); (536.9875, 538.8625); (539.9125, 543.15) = 0.02 nm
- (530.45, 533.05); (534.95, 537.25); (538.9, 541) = 0.05 nm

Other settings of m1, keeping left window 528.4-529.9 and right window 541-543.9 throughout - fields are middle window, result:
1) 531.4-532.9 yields -0.03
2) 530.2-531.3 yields -0.10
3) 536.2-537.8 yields 0.01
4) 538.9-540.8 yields 0.04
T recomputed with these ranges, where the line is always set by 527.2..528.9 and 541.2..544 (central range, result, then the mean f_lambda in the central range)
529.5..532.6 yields -0.07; 33.2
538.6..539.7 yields -0.02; 33.8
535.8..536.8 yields -0.01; 33.1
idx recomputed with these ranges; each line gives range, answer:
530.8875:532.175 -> 33.7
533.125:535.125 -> 32.2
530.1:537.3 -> 32.7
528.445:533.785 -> 32.7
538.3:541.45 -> 32.5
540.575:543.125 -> 32.4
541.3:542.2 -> 31.9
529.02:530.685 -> 32.3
